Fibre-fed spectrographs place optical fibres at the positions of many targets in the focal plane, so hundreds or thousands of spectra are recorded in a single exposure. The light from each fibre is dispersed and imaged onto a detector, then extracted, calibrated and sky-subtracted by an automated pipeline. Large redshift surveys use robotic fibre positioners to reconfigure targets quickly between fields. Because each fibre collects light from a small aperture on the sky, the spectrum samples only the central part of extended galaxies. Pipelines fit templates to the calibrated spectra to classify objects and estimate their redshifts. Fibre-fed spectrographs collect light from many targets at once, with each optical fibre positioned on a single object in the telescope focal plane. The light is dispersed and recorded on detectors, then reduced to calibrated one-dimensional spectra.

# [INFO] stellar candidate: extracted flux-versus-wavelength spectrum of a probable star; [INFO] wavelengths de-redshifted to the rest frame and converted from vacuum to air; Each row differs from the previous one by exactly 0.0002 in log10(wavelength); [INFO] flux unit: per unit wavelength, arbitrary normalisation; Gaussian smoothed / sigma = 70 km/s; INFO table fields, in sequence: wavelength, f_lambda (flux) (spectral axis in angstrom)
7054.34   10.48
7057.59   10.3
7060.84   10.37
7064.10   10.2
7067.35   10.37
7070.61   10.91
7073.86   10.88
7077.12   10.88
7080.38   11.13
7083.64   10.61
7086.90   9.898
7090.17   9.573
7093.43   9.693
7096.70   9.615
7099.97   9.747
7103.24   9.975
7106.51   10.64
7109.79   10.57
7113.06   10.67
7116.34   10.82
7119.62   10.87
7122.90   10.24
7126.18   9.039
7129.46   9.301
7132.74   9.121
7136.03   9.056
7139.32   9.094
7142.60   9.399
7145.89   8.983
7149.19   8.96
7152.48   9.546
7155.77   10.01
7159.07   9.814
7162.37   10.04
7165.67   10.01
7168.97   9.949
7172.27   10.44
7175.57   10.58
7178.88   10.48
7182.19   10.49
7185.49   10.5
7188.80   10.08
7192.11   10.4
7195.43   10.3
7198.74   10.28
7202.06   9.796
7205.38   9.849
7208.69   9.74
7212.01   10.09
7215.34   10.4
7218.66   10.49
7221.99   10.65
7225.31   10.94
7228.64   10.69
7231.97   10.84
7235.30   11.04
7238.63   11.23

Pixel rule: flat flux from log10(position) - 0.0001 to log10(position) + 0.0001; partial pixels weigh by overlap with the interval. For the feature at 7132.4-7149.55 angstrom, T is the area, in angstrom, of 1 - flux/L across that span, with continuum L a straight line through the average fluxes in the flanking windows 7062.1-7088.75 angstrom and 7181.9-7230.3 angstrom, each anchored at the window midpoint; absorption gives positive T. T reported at 2.2 angstrom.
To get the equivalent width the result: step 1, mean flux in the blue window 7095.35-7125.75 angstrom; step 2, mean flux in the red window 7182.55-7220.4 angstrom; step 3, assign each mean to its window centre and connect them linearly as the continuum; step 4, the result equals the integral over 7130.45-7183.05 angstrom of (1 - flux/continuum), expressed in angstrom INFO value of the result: 2.6 angstrom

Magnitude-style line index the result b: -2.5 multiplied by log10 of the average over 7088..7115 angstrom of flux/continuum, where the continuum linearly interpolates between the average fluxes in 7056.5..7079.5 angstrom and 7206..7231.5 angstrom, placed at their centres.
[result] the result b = 0.05 mag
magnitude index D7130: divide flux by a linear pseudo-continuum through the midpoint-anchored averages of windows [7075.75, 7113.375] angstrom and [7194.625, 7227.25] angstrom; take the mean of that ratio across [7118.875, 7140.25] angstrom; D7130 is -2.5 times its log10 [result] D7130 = 0.08 mag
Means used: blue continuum 10.2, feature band 9.49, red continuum 10.3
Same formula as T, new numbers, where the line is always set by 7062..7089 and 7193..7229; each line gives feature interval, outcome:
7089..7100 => 0.93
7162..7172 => 0.31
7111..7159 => 3.63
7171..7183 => -0.17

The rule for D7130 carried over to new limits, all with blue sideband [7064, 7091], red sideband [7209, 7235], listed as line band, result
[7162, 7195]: 0.03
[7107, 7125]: 0.00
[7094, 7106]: 0.07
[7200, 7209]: 0.08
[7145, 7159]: 0.12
